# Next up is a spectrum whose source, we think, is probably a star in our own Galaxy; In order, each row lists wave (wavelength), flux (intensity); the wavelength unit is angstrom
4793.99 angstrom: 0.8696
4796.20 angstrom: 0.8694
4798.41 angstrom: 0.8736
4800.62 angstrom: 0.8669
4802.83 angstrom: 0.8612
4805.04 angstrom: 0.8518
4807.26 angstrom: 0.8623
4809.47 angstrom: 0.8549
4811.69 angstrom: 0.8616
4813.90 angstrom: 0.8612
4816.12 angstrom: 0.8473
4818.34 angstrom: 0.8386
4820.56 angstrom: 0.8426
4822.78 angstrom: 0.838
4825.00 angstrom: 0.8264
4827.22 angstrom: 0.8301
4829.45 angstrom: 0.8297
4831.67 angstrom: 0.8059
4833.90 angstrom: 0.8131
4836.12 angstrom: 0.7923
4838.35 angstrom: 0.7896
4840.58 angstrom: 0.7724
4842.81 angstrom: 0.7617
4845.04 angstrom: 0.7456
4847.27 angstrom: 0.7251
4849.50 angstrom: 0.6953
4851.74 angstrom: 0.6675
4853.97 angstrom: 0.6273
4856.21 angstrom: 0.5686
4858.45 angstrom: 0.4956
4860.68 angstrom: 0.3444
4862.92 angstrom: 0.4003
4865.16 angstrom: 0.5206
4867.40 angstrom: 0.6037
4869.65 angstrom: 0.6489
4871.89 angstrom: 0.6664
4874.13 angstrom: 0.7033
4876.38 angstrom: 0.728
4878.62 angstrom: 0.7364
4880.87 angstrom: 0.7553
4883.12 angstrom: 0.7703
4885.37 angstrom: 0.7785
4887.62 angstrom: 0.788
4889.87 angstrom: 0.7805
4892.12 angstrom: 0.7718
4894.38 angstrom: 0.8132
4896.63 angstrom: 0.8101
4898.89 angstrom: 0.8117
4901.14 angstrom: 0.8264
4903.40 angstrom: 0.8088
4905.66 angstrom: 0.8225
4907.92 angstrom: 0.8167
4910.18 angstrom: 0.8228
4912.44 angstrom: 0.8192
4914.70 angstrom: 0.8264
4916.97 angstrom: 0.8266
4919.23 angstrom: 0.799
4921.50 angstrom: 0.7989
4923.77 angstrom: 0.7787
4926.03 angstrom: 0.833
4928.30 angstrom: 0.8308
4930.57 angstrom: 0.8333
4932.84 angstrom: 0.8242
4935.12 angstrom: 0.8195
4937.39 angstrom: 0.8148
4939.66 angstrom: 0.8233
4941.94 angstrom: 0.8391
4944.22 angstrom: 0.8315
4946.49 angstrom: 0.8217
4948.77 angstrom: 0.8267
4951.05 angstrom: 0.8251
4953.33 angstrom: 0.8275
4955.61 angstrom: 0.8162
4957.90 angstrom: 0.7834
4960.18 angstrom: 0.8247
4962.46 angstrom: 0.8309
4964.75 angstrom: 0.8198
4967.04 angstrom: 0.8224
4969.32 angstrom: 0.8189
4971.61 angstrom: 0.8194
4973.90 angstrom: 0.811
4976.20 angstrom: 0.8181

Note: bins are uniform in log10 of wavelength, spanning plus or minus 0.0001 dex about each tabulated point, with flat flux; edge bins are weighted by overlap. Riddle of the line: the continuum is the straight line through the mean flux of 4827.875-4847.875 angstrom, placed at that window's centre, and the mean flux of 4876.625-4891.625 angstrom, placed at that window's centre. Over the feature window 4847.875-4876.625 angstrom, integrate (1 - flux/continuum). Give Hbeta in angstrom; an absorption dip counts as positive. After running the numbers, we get 6.9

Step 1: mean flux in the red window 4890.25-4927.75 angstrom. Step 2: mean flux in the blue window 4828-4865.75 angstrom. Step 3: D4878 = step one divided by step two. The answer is 1.21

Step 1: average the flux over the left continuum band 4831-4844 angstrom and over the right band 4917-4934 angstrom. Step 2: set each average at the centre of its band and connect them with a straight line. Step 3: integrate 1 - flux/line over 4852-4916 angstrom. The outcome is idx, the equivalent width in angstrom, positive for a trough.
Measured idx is 7.4 angstrom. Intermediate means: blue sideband 0.788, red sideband 0.815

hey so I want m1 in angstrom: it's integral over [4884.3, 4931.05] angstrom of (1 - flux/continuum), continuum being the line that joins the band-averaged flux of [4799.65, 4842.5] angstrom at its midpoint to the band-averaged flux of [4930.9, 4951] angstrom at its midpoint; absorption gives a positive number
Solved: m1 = 1.0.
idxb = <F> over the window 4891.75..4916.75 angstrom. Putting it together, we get 0.815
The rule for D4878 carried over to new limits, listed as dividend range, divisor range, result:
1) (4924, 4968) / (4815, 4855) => 1.05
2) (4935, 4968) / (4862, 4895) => 1.18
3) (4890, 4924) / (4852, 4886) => 1.30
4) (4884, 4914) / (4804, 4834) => 0.96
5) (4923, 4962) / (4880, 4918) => 1.02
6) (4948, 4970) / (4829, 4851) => 1.06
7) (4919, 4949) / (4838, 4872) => 1.32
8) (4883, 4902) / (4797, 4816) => 0.92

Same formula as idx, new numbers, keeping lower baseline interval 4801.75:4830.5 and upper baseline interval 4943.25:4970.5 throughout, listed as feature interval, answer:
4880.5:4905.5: 1.1 angstrom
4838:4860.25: 4.5 angstrom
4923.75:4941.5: 0.0 angstrom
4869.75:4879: 1.5 angstrom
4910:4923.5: 0.3 angstrom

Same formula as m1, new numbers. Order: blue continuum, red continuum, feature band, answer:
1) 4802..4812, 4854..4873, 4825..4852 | -3.8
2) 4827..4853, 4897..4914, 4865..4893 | 2.8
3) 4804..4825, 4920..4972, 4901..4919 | 0.2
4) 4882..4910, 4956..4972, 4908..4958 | -0.6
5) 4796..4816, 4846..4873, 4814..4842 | -2.8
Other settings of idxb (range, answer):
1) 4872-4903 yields 0.772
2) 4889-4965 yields 0.817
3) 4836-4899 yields 0.689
